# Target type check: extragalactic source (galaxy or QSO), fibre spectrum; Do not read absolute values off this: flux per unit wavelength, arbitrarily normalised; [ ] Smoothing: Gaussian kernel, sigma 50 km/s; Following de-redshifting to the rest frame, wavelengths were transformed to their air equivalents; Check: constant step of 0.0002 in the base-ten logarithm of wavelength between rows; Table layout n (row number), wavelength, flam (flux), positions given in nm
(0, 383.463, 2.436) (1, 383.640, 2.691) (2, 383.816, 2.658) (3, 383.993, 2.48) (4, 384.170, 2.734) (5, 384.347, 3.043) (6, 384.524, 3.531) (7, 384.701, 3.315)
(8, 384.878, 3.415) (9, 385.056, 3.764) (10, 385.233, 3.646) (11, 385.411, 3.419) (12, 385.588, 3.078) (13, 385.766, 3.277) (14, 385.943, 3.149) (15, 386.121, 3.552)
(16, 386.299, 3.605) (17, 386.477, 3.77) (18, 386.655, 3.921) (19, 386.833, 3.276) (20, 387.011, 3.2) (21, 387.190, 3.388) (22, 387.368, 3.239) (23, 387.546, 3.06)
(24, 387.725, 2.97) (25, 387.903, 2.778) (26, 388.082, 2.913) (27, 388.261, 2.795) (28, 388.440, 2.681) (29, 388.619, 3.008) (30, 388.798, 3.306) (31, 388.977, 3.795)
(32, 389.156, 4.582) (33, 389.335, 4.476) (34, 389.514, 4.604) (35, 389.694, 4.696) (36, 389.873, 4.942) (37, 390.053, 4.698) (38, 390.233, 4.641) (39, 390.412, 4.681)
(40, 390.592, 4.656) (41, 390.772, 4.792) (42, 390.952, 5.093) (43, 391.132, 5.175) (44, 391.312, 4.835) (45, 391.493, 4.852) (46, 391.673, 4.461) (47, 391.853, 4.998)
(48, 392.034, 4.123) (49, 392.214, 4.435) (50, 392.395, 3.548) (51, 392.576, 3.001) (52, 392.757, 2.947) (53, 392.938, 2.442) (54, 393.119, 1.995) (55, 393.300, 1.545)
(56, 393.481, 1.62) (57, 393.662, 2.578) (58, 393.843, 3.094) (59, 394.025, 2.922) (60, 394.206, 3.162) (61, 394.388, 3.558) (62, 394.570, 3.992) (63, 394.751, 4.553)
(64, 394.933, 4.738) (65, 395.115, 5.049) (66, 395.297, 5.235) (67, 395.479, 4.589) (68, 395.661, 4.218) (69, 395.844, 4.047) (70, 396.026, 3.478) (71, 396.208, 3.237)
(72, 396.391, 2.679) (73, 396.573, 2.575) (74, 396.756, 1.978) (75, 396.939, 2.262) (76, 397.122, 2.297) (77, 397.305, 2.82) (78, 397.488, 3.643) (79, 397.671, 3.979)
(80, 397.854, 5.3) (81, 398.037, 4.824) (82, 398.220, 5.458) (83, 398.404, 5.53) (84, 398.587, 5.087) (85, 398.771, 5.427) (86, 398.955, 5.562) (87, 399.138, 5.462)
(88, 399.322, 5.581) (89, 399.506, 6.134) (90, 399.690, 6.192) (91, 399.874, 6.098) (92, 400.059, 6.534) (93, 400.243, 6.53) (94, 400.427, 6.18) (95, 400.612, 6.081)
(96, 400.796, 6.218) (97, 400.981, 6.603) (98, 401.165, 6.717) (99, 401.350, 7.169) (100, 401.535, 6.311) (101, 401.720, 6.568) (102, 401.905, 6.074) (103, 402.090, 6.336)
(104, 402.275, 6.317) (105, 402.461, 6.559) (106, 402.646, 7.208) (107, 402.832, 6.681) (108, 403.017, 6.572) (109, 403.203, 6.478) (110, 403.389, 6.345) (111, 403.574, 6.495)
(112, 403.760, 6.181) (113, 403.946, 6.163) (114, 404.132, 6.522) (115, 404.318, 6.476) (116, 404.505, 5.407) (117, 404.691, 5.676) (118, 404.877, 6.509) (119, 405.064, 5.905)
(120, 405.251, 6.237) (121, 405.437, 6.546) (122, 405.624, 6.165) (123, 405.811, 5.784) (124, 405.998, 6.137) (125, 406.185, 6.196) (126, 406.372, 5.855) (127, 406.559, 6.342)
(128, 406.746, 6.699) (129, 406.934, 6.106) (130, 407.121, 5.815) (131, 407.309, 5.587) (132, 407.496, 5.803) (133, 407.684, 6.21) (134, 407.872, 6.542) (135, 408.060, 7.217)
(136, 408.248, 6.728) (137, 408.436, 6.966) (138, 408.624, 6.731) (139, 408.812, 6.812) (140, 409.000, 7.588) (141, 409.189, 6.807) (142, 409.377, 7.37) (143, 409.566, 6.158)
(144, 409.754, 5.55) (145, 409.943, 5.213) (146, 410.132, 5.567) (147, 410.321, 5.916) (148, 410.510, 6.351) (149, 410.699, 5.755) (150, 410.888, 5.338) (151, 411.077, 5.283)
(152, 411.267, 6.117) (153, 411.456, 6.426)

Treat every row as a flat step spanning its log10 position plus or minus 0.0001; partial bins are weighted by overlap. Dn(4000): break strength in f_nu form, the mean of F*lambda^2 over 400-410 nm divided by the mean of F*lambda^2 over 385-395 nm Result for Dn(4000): 1.87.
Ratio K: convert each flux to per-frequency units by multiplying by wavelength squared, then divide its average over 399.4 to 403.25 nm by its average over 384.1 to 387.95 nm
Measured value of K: 2.09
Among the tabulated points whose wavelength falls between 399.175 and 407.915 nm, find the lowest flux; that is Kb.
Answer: 5.407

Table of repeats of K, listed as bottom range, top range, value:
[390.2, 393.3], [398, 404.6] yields 1.60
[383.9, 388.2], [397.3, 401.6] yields 1.87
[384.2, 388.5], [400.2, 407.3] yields 2.10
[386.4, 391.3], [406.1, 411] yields 1.77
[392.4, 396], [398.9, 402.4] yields 1.88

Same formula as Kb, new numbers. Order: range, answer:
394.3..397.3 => 1.978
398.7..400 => 5.427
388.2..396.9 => 1.545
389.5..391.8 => 4.461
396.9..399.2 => 2.262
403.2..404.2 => 6.163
